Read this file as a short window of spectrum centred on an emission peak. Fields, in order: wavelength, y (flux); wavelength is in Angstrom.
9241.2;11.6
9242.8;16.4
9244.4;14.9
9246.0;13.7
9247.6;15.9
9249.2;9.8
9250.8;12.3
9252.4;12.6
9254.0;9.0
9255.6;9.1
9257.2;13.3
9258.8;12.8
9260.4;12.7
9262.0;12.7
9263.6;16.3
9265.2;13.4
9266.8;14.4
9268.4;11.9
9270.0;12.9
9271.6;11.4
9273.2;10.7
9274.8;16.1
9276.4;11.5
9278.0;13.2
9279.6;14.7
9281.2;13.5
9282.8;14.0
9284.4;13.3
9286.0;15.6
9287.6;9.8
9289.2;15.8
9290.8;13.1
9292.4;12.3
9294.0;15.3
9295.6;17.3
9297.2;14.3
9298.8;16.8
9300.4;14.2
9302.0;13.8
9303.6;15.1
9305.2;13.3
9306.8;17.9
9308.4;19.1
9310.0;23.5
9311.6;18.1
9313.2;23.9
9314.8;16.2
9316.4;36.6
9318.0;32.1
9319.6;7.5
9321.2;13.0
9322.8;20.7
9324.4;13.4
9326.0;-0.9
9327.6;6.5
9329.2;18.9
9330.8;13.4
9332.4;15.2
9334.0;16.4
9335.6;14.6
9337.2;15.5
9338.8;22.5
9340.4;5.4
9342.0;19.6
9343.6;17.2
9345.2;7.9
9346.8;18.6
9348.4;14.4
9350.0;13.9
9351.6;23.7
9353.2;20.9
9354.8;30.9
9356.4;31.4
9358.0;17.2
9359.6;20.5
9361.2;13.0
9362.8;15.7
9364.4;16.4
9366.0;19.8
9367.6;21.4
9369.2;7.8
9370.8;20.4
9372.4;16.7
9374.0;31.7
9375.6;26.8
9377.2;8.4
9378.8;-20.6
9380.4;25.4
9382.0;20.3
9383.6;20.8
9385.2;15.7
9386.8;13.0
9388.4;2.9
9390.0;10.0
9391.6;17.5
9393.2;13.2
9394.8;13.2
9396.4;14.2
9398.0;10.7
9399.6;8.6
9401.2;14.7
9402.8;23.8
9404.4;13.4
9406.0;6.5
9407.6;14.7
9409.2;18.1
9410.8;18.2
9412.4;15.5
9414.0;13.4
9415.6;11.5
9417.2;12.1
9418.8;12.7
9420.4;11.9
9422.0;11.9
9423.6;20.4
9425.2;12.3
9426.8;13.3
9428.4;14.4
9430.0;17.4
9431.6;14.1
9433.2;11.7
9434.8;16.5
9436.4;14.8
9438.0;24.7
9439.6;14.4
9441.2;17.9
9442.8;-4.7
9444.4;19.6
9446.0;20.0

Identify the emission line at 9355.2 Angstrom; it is [S II] 6716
